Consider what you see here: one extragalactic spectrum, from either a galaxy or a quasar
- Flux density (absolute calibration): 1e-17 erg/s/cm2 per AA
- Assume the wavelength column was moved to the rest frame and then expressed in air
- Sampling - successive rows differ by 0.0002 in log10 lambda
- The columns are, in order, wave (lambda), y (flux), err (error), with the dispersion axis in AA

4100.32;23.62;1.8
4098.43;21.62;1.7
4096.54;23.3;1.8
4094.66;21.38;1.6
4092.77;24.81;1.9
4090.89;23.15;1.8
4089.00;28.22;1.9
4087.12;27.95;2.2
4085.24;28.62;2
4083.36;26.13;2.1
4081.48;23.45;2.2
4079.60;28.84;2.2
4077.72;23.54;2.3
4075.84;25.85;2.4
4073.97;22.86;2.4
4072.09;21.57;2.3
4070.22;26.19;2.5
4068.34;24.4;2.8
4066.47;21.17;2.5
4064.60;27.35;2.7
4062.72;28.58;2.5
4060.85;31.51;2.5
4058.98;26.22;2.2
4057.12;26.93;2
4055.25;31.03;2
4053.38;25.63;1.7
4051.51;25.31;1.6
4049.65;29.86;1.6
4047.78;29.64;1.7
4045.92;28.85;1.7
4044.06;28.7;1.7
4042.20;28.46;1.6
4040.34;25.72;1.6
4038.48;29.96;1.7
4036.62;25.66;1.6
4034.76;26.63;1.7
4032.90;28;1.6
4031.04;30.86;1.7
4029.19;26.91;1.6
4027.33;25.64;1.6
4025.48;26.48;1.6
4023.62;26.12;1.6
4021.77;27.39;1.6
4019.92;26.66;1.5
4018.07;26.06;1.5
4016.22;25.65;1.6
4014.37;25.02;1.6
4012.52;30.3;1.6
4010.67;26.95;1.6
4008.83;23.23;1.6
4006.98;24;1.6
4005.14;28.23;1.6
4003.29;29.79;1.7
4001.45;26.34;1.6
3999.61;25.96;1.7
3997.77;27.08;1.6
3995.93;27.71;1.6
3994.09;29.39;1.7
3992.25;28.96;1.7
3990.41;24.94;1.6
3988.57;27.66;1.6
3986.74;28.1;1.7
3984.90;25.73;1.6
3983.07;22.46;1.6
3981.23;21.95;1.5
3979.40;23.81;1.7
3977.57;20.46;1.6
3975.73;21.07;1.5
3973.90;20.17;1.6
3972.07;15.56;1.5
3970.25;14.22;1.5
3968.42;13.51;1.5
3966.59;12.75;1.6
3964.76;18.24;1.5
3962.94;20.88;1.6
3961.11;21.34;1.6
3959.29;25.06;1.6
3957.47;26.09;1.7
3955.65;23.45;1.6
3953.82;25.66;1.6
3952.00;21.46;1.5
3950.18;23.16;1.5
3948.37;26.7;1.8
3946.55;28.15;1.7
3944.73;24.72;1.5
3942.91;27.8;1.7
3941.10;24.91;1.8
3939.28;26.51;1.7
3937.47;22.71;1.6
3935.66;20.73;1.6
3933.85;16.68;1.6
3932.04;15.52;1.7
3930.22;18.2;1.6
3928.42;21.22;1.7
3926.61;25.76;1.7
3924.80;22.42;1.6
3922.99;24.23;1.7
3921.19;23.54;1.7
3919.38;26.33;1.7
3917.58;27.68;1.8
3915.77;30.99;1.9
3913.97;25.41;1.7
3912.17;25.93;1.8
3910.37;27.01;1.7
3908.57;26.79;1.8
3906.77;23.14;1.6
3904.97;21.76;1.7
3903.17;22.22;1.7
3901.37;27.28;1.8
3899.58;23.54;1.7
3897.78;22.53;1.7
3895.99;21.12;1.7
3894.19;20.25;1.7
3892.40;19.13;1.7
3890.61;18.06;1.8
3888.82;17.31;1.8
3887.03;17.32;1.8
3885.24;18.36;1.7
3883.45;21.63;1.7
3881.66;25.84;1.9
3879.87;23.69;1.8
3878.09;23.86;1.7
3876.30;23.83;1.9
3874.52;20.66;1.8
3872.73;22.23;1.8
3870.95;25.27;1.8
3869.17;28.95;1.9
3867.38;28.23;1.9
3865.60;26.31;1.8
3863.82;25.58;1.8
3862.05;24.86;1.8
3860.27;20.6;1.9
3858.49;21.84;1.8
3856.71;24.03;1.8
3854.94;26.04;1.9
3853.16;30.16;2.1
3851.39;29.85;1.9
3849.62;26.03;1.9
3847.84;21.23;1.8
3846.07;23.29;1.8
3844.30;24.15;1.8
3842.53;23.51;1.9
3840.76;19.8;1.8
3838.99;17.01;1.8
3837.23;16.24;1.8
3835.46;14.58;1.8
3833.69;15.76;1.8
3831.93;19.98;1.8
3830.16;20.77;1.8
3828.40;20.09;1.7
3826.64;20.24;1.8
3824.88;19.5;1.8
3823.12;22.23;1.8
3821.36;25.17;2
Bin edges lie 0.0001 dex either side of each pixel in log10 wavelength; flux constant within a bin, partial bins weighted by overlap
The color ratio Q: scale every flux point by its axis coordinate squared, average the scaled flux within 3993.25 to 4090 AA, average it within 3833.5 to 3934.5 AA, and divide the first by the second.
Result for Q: 1.27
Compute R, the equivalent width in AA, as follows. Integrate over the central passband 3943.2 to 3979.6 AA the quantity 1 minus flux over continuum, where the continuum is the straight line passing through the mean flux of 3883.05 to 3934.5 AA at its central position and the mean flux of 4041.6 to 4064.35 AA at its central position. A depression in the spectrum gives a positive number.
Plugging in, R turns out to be 4.7 AA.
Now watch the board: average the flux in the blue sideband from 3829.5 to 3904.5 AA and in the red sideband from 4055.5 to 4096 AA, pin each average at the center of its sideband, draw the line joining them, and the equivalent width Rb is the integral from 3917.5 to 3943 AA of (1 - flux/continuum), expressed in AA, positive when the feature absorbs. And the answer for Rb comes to 0.87 AA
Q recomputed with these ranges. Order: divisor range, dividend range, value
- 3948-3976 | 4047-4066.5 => 1.43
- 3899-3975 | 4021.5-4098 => 1.24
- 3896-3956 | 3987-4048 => 1.19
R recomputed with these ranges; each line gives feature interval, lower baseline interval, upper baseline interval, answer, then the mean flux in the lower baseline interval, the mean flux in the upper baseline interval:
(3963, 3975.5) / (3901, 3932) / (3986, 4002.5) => 4.7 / 24.4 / 27.4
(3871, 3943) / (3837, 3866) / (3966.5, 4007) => 2.6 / 23.7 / 23.7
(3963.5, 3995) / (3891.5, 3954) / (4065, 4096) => 3.2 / 23.7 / 24.9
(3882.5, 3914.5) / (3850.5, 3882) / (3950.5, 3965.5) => 2.8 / 25.1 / 22.8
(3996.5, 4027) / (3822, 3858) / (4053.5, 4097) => -2.3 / 21.8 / 25.8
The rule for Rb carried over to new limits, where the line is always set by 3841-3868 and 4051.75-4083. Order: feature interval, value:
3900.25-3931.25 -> 0.66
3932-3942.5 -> 1.39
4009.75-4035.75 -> -1.35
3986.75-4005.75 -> -1.51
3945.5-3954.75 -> 0.12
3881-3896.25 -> 3.23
